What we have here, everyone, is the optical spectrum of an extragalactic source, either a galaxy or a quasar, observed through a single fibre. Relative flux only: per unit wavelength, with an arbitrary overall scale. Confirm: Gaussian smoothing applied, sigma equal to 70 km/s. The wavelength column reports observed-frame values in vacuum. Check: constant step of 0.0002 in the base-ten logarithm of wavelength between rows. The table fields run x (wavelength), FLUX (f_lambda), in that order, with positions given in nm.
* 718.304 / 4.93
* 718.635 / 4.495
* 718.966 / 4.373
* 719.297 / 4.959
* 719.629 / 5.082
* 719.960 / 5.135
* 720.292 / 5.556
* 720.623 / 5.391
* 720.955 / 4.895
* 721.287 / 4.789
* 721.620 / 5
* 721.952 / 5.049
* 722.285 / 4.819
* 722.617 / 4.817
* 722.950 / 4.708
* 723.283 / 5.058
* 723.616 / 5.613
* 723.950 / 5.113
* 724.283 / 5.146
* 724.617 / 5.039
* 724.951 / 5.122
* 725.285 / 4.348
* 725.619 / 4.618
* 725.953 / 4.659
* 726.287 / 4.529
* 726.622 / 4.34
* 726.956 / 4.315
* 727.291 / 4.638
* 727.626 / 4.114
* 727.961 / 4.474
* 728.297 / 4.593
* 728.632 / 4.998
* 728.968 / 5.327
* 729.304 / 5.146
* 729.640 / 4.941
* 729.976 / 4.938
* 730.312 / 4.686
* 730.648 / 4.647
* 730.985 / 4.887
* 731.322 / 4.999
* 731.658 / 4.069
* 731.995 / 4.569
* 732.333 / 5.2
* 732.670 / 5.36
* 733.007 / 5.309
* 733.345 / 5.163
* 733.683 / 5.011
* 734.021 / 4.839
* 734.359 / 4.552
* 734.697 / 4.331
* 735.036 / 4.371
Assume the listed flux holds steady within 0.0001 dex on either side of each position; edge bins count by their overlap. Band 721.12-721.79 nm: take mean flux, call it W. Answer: 4.89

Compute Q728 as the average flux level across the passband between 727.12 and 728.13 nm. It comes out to 4.41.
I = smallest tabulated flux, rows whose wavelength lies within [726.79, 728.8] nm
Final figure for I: 4.114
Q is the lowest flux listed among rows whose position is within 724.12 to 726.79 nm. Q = 4.34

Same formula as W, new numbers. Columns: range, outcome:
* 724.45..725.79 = 4.78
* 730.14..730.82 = 4.67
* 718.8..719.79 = 4.8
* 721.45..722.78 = 4.92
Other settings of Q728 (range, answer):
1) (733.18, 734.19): 5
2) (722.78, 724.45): 5.13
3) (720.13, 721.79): 5.13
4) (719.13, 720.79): 5.22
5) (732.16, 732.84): 5.28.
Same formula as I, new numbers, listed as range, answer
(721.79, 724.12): 4.708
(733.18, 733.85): 5.011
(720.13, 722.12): 4.789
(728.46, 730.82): 4.647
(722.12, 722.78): 4.817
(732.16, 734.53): 4.552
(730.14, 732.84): 4.069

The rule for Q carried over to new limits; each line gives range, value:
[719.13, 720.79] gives 4.959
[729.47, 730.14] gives 4.938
